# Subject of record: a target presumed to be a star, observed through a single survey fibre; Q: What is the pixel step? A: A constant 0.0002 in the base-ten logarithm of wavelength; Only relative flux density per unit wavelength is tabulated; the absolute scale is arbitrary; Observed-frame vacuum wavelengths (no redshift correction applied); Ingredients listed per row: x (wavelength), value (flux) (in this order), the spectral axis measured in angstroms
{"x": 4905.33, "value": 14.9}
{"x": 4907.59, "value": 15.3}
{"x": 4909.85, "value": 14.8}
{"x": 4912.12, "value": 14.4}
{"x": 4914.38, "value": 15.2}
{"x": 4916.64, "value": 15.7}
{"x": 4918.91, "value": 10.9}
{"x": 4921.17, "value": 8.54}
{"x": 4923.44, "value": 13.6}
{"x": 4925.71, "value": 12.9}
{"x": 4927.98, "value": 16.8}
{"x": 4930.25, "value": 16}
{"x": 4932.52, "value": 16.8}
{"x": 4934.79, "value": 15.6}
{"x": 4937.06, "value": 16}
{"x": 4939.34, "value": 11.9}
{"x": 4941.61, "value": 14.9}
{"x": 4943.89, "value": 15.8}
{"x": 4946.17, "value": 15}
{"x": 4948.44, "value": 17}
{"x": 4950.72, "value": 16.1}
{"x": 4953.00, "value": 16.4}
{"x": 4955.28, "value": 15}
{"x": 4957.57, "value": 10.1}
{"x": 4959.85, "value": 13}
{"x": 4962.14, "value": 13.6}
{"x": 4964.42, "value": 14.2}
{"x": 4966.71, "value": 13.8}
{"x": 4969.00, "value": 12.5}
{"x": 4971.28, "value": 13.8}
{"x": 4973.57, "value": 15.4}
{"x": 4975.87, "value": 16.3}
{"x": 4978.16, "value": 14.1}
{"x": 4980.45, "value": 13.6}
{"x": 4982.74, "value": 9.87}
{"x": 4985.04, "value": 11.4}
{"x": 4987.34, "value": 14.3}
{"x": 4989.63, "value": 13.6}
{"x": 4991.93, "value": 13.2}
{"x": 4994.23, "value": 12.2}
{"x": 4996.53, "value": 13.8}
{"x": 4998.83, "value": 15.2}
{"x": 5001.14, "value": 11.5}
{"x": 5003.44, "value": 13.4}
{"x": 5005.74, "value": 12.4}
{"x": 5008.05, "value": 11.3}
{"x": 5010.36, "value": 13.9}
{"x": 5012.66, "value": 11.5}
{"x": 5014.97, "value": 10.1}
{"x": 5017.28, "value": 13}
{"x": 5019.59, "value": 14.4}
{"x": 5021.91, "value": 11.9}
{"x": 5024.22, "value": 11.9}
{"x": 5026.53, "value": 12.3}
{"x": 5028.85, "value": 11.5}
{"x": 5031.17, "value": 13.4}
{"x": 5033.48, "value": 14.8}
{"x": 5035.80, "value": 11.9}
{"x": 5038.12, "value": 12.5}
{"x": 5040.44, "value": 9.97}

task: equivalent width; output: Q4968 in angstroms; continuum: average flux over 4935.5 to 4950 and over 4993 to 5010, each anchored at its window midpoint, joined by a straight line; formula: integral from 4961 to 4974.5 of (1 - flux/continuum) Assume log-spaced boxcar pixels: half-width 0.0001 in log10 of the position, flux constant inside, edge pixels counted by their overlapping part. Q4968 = 0.3 angstroms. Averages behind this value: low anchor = 15.1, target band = 13.9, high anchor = 12.9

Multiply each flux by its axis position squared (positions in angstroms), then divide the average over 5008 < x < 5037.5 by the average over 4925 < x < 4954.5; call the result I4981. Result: 0.83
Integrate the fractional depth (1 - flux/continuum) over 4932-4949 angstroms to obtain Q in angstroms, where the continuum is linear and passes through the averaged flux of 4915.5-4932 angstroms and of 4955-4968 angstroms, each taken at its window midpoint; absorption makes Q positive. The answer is -2.4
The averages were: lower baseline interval 13.6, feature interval 15.3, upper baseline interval 13.2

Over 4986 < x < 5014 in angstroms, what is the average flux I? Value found 13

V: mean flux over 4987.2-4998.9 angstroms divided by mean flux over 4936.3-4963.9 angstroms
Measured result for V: 0.93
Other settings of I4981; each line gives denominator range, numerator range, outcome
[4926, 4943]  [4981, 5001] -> 0.86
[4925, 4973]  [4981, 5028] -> 0.88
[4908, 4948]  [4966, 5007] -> 0.94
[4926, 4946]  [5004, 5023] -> 0.83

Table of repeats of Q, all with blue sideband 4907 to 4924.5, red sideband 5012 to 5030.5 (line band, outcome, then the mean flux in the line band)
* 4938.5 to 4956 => -3.01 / 15.3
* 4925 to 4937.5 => -2.32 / 15.8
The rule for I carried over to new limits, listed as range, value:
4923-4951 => 15.3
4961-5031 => 13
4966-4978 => 14.4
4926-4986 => 14.4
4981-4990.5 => 12.3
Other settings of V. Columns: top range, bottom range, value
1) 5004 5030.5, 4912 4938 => 0.85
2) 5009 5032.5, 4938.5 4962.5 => 0.86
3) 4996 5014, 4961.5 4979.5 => 0.90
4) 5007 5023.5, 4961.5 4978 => 0.86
